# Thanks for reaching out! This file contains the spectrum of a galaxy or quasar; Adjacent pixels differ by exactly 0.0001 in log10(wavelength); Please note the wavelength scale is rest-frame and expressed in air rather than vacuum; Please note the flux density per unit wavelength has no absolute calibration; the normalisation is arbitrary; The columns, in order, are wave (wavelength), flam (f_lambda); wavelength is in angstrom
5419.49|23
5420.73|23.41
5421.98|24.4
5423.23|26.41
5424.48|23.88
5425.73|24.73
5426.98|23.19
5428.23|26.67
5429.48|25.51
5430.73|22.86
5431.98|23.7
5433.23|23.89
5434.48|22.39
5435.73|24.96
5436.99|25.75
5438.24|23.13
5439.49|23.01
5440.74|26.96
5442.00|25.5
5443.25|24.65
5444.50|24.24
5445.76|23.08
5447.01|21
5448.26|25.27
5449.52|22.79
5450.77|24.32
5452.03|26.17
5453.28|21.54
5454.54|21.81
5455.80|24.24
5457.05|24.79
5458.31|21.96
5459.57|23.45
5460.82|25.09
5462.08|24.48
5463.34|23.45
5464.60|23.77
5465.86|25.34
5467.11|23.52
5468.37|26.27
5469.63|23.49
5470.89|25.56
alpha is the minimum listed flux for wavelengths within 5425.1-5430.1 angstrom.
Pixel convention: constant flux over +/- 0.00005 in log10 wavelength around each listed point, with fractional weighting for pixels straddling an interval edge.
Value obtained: 23.19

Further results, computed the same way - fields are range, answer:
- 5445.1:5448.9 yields 21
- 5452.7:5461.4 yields 21.54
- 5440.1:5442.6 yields 25.5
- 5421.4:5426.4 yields 23.88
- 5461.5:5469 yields 23.45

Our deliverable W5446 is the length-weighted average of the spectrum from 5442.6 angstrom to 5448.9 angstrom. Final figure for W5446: 23.7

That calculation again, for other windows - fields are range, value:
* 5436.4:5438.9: 24.4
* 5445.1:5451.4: 23.3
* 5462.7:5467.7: 24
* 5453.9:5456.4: 22.9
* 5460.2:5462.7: 24.8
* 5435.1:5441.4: 24.7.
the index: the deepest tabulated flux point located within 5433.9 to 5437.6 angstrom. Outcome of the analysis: 22.39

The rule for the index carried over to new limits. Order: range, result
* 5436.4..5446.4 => 23.01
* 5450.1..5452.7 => 24.32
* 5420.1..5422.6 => 23.41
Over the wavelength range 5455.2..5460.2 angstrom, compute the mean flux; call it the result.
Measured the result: 23.6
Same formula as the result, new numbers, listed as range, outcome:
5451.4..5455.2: 23.2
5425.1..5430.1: 25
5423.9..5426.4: 24.3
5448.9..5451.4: 23.6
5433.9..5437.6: 24.3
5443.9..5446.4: 23.6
